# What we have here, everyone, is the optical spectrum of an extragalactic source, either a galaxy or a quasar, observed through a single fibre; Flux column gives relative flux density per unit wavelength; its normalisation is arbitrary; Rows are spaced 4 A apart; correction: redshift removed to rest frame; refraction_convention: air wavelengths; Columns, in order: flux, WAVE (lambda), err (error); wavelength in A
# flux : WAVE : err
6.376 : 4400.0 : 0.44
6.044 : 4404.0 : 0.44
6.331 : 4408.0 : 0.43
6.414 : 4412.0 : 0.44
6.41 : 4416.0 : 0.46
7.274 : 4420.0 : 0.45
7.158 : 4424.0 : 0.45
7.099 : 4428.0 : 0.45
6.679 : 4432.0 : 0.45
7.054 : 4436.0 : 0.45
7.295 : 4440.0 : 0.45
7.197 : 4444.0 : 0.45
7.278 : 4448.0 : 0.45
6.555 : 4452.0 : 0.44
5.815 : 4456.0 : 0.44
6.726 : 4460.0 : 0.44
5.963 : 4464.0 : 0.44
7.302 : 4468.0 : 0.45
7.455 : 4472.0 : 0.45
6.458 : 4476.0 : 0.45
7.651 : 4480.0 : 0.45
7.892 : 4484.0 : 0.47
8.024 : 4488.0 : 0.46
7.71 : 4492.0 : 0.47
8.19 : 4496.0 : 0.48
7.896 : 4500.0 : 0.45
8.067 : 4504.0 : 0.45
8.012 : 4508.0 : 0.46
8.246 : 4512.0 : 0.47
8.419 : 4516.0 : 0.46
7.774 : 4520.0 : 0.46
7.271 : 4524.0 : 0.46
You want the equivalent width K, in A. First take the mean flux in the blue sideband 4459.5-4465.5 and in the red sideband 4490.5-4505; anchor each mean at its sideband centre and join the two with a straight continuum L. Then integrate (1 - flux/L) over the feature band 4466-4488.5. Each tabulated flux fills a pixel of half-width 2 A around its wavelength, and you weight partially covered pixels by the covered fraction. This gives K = -1.41 A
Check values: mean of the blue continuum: 6.28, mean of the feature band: 7.43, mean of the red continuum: 7.97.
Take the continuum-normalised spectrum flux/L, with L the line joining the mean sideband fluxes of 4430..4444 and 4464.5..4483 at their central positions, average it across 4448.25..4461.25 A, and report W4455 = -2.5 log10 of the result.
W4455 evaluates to 0.10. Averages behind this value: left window 7.04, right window 7.15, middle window 6.47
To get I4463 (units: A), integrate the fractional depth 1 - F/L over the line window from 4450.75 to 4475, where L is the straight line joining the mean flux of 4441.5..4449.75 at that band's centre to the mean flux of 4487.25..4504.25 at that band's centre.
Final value 2.79 A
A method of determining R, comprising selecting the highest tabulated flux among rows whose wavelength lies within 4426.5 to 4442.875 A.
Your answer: 7.295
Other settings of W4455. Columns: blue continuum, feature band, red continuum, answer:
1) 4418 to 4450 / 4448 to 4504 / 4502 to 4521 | 0.06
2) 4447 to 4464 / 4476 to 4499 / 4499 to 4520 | -0.05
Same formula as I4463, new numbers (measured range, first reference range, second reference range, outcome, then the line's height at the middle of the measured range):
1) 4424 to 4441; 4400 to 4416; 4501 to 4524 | -0.8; 6.7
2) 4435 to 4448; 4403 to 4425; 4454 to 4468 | -1.5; 6.44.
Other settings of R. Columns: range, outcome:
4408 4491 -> 8.024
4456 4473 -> 7.455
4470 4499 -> 8.19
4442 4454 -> 7.278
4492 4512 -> 8.246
